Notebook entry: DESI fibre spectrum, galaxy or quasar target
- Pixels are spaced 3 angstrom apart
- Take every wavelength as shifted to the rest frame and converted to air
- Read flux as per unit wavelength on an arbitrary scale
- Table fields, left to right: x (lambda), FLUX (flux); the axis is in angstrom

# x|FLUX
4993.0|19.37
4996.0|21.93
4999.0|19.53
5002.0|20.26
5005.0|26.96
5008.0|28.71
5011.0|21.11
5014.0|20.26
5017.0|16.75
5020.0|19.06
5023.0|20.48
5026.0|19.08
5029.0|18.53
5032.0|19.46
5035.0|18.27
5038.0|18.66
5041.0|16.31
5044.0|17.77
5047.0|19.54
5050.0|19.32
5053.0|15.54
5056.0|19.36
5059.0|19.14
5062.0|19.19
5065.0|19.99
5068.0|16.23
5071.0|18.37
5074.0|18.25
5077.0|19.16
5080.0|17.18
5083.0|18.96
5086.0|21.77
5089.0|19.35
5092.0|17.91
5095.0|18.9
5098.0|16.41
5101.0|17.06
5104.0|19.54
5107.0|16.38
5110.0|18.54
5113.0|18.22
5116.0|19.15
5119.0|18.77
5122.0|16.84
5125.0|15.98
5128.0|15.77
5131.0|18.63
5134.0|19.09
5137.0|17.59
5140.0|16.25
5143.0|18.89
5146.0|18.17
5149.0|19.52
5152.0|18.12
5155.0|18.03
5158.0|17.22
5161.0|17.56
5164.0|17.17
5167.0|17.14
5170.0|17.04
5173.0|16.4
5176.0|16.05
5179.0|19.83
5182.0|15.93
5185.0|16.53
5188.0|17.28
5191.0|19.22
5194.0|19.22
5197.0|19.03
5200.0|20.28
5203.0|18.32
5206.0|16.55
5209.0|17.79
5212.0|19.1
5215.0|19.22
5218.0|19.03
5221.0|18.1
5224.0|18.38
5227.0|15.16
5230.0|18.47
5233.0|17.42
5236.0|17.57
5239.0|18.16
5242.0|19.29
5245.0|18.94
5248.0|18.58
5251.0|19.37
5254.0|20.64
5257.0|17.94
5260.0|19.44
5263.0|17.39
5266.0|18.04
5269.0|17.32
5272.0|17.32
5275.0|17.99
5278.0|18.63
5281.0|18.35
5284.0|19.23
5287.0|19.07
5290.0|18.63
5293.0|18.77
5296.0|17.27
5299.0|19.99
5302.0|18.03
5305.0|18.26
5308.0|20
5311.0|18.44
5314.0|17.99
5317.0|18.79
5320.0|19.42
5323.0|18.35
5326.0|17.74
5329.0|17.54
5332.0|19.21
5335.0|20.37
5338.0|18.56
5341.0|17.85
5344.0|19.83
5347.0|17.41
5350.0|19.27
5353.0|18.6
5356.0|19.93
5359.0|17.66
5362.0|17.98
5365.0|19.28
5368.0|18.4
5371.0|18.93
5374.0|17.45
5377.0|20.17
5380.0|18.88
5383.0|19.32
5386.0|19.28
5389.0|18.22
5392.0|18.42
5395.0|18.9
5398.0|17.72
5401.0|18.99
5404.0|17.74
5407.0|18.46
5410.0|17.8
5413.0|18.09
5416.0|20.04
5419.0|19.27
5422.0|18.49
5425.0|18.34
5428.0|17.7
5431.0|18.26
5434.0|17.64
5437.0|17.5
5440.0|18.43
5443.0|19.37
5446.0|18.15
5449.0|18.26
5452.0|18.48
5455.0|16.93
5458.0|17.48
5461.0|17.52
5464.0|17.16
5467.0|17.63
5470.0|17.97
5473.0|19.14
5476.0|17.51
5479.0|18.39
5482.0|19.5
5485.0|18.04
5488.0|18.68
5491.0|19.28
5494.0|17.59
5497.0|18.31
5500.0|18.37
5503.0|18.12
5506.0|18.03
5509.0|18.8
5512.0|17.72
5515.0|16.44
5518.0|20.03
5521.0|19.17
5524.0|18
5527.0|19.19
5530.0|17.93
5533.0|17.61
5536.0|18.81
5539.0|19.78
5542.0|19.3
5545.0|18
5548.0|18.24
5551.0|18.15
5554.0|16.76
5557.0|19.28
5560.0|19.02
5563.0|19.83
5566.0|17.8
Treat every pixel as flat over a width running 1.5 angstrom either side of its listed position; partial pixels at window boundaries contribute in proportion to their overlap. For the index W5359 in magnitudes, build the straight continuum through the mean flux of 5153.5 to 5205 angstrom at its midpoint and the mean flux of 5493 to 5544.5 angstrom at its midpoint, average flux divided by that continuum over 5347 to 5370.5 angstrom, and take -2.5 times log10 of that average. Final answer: -0.03 mag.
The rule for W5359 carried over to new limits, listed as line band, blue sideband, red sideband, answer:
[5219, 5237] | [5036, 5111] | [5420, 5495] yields 0.04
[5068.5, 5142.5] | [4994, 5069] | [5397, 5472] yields 0.08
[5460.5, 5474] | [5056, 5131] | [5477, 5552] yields 0.03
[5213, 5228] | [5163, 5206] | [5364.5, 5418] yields -0.01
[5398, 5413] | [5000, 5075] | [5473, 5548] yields 0.03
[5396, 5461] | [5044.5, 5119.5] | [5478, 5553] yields 0.01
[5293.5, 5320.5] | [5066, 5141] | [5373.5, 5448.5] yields -0.02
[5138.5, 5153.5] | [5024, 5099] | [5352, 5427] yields 0.02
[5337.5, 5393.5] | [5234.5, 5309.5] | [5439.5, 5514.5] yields -0.02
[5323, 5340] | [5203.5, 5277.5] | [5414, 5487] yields -0.02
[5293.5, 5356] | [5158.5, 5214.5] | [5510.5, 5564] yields -0.03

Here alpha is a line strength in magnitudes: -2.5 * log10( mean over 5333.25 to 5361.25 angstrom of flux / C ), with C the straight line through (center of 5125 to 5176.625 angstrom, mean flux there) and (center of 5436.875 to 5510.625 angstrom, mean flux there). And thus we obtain -0.05 mag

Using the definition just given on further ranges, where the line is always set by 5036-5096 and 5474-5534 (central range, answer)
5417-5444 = 0.00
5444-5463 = 0.03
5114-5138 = 0.05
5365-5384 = -0.03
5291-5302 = -0.01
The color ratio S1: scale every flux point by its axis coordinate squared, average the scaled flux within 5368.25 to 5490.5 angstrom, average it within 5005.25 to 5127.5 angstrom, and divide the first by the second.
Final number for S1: 1.1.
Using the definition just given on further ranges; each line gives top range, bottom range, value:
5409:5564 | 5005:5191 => 1.16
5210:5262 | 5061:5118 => 1.06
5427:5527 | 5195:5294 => 1.08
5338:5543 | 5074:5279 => 1.12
